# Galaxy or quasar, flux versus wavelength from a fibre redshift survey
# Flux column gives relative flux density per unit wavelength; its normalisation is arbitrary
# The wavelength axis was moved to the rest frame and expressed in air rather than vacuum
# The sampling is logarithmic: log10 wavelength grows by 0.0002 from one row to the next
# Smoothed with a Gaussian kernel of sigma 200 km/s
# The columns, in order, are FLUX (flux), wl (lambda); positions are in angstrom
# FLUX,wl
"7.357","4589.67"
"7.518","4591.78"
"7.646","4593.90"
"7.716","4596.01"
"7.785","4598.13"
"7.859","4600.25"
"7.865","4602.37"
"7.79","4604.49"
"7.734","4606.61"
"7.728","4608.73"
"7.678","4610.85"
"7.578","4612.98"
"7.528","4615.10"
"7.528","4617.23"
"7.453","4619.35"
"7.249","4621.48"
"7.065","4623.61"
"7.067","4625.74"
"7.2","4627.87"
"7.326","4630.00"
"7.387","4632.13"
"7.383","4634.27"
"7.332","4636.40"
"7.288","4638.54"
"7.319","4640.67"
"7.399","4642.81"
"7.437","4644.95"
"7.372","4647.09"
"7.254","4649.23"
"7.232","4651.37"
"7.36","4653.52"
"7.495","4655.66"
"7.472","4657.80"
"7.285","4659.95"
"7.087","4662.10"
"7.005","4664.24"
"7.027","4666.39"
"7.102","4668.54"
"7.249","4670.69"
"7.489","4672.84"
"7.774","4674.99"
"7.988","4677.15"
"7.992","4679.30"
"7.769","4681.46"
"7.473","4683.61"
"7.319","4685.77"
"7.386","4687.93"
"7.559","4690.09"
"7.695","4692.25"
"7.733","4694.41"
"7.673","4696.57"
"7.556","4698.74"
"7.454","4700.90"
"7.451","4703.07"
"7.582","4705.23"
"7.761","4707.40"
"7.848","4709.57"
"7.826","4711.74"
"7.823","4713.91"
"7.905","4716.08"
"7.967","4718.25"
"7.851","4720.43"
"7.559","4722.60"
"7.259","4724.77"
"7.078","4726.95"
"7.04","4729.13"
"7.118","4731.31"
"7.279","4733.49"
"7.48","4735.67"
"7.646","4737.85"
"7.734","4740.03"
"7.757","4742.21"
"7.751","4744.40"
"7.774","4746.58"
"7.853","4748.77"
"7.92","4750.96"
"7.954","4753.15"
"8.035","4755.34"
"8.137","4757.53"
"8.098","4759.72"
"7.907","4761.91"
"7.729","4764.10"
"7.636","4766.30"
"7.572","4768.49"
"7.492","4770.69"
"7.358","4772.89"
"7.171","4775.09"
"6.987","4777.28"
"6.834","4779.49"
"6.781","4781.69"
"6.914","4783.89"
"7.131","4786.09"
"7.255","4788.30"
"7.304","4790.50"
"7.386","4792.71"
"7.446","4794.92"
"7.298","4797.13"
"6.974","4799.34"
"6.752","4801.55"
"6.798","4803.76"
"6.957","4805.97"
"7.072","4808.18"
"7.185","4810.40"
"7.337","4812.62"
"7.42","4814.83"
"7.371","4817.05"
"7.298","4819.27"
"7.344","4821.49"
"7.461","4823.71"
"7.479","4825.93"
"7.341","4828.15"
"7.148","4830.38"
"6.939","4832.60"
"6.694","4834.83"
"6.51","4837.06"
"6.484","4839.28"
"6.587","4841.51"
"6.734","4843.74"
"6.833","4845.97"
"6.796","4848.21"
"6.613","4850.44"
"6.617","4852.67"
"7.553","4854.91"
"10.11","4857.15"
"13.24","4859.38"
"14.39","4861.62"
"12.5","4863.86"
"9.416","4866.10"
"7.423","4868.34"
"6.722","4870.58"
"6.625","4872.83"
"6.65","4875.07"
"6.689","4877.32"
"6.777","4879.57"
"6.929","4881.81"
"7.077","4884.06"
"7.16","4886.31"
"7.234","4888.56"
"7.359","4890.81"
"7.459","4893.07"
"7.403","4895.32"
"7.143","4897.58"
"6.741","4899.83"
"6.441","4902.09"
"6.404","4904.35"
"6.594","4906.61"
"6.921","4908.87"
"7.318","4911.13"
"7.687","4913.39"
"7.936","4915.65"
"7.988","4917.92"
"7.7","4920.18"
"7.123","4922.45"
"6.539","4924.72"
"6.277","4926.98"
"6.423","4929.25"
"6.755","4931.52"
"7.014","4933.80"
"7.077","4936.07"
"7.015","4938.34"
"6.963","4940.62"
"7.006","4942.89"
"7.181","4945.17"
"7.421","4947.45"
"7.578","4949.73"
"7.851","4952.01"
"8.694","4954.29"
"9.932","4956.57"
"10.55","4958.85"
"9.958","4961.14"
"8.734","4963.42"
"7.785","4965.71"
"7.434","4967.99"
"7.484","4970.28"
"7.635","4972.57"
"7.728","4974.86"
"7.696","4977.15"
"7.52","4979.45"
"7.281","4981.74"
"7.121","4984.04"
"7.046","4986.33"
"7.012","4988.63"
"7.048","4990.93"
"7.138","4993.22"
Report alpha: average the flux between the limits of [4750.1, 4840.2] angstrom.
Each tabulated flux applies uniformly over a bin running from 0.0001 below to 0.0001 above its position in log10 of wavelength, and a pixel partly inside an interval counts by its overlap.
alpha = 7.29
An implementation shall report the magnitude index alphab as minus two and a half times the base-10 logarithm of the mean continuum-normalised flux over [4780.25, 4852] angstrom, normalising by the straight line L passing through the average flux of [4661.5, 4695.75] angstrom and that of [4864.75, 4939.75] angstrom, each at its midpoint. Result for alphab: 0.03 mag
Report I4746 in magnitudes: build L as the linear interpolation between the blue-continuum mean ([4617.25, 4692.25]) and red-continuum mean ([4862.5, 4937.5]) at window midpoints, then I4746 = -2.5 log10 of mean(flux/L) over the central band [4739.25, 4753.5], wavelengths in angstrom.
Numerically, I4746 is -0.07 mag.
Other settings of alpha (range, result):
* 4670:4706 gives 7.6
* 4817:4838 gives 7.15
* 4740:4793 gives 7.54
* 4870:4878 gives 6.66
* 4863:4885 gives 7.63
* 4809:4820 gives 7.31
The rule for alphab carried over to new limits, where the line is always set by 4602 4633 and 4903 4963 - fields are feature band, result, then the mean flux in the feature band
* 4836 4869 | -0.14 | 8.54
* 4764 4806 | 0.05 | 7.18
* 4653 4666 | 0.03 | 7.27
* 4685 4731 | -0.01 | 7.58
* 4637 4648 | 0.02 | 7.36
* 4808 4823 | 0.03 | 7.31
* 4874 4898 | 0.07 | 7.08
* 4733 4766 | -0.04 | 7.81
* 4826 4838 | 0.08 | 6.98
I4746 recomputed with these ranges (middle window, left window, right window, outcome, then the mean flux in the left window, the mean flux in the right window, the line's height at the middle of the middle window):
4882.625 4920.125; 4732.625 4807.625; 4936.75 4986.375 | 0.08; 7.44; 7.9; 7.76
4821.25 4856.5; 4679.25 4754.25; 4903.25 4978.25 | 0.09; 7.62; 7.59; 7.6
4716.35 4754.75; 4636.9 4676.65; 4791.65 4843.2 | -0.06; 7.32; 7.09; 7.21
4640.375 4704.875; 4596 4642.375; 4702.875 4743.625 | 0.01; 7.49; 7.58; 7.54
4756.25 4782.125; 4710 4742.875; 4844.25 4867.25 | 0.09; 7.56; 9.34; 8.15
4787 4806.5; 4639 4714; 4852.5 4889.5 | 0.14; 7.49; 8.47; 8.09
